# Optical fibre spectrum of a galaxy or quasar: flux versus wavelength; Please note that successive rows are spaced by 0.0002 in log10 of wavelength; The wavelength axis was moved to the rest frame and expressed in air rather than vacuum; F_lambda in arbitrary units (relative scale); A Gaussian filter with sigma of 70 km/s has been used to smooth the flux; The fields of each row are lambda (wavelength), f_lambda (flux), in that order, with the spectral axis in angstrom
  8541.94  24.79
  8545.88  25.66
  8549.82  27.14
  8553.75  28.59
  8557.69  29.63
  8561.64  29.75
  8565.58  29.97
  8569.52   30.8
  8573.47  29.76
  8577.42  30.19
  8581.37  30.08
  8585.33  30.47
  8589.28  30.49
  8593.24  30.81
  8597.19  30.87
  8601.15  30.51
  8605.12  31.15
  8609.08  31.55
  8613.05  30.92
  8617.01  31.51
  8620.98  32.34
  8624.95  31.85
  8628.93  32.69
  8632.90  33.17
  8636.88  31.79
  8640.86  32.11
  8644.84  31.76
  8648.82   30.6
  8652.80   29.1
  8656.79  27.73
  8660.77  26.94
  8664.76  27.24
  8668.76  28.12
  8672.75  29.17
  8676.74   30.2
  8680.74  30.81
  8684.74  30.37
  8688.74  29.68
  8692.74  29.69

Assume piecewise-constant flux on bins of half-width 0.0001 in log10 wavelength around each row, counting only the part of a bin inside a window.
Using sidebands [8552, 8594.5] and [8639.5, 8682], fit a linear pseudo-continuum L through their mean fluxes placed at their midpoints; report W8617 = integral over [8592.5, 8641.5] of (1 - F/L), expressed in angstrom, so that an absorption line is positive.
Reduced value -3.2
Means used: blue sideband 30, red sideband 29.4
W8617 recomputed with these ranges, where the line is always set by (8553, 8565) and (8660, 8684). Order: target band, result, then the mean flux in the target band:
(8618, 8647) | -3.1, 32.2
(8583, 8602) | -0.9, 30.6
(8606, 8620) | -1.0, 31.4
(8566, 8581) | -0.4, 30.2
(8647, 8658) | -0.1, 29.2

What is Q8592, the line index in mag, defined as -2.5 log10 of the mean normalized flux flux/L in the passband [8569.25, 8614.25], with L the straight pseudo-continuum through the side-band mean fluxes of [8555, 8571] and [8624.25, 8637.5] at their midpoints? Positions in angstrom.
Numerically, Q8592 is 0.01 mag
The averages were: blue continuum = 30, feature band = 30.6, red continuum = 32.5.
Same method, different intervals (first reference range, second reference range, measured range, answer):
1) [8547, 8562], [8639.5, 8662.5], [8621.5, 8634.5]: -0.110 mag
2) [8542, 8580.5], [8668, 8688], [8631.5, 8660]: -0.040 mag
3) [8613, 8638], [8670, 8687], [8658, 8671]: 0.116 mag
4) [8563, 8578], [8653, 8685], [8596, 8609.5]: -0.045 mag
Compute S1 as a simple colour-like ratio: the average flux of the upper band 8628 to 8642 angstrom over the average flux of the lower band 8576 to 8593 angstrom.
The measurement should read 1.07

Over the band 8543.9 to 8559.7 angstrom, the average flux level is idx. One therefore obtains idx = 27.7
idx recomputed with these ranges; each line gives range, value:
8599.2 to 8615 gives 31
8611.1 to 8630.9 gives 31.9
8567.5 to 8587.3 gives 30.3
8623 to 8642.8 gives 32.3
